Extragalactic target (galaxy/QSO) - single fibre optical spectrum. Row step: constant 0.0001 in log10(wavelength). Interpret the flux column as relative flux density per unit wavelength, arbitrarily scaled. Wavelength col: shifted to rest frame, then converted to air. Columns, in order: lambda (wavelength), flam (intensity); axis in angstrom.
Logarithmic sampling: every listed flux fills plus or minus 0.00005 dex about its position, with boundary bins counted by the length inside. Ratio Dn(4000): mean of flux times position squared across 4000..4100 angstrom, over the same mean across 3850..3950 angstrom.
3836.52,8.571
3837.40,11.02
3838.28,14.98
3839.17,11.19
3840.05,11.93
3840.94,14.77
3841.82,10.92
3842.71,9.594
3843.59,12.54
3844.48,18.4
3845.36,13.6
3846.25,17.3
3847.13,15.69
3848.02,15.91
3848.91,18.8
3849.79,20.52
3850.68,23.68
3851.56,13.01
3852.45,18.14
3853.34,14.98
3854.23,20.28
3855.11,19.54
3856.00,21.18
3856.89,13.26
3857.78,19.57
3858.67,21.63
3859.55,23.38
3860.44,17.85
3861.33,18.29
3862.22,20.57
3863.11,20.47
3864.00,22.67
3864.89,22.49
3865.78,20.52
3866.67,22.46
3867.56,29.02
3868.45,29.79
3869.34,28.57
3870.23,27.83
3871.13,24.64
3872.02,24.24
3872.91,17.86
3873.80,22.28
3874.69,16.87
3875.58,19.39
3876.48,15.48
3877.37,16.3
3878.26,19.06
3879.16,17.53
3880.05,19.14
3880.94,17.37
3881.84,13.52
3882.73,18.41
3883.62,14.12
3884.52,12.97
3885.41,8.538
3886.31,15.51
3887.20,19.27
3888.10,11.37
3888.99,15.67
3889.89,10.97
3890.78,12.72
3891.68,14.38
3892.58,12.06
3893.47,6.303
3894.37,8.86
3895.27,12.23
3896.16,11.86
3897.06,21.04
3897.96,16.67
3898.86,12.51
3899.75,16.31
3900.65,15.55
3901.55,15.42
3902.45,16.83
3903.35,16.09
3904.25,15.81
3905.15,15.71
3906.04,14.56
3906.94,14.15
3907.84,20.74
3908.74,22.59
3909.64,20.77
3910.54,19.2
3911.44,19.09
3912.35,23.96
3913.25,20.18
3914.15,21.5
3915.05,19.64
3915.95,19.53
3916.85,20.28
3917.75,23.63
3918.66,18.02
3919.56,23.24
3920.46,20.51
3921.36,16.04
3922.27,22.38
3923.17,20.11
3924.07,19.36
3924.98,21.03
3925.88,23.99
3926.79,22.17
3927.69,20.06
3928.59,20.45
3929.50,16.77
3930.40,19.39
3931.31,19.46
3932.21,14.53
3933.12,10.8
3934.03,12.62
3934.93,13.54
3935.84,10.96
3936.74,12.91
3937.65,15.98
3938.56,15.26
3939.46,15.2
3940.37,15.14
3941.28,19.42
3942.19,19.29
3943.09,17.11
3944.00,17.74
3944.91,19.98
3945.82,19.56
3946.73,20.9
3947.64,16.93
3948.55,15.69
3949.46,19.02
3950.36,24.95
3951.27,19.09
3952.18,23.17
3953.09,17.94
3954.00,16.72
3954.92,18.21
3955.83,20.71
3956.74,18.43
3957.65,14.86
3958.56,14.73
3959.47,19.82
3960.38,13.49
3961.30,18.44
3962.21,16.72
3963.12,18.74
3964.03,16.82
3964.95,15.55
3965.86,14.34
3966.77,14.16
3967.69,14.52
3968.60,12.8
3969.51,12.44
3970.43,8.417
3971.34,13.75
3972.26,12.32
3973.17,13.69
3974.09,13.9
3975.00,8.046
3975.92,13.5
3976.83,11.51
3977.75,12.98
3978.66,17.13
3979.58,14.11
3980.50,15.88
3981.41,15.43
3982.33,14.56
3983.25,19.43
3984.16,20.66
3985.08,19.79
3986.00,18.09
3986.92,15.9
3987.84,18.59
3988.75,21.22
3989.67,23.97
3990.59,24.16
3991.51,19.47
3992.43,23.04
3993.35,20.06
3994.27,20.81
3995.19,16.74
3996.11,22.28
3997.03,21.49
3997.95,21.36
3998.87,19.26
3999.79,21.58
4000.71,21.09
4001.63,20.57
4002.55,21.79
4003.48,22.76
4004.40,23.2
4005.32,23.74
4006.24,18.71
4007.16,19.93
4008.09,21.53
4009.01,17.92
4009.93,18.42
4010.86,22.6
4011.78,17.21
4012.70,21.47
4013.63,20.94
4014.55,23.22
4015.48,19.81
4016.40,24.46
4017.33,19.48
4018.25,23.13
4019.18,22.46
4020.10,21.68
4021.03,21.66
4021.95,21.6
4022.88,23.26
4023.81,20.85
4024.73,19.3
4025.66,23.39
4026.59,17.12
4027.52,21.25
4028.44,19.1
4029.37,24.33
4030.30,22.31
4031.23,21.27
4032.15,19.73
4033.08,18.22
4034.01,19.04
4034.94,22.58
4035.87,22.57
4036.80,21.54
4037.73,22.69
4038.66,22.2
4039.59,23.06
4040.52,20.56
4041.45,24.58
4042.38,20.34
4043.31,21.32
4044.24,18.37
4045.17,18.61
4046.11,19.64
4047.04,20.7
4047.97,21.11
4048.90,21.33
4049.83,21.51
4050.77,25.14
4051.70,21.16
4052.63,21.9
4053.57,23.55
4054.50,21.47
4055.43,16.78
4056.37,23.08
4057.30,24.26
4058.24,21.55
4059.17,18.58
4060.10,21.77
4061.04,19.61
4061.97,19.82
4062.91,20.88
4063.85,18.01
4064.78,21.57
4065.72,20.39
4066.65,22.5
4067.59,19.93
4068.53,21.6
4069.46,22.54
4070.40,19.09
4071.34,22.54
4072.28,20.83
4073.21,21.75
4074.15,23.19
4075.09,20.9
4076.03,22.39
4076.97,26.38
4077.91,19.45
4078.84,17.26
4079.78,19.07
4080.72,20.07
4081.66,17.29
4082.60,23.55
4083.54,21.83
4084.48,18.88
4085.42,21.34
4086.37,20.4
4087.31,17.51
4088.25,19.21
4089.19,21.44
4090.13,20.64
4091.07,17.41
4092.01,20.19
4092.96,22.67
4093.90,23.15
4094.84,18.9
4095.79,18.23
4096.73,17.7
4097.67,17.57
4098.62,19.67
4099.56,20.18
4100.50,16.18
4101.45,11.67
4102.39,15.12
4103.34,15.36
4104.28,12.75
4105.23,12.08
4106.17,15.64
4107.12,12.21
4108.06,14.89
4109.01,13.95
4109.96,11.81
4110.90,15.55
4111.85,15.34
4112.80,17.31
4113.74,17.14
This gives 1.25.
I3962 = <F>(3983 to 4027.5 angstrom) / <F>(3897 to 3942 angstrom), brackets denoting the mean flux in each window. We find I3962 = 1.16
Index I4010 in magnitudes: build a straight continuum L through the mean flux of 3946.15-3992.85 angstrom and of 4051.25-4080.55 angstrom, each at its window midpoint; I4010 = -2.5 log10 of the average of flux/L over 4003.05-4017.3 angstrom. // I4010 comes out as -0.13 mag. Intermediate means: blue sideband 16.8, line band 21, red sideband 21.1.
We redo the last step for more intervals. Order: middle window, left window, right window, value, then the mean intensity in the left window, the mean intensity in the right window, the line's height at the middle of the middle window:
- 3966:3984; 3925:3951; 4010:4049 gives 0.35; 17.6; 21.2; 19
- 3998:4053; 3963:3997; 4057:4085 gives -0.14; 16.5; 20.9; 18.7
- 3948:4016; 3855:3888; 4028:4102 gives 0.12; 19.7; 20.6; 20.2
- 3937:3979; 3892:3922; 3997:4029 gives 0.17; 17.3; 21.1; 19.1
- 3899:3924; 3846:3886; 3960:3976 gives -0.12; 19.4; 14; 17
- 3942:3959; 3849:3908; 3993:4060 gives 0.04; 17.7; 21.2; 19.4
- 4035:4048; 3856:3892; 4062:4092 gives -0.05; 18.9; 20.6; 20.3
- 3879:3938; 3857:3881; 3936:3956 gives 0.16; 21.3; 18.1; 19.6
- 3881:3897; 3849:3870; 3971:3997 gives 0.46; 21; 17.3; 20.1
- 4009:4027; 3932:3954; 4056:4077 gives -0.08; 17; 21.3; 19.6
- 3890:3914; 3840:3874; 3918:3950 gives 0.16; 19.5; 17.9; 18.6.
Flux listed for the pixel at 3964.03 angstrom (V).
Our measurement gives 16.82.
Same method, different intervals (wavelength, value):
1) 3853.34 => 14.98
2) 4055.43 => 16.78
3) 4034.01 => 19.04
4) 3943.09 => 17.11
